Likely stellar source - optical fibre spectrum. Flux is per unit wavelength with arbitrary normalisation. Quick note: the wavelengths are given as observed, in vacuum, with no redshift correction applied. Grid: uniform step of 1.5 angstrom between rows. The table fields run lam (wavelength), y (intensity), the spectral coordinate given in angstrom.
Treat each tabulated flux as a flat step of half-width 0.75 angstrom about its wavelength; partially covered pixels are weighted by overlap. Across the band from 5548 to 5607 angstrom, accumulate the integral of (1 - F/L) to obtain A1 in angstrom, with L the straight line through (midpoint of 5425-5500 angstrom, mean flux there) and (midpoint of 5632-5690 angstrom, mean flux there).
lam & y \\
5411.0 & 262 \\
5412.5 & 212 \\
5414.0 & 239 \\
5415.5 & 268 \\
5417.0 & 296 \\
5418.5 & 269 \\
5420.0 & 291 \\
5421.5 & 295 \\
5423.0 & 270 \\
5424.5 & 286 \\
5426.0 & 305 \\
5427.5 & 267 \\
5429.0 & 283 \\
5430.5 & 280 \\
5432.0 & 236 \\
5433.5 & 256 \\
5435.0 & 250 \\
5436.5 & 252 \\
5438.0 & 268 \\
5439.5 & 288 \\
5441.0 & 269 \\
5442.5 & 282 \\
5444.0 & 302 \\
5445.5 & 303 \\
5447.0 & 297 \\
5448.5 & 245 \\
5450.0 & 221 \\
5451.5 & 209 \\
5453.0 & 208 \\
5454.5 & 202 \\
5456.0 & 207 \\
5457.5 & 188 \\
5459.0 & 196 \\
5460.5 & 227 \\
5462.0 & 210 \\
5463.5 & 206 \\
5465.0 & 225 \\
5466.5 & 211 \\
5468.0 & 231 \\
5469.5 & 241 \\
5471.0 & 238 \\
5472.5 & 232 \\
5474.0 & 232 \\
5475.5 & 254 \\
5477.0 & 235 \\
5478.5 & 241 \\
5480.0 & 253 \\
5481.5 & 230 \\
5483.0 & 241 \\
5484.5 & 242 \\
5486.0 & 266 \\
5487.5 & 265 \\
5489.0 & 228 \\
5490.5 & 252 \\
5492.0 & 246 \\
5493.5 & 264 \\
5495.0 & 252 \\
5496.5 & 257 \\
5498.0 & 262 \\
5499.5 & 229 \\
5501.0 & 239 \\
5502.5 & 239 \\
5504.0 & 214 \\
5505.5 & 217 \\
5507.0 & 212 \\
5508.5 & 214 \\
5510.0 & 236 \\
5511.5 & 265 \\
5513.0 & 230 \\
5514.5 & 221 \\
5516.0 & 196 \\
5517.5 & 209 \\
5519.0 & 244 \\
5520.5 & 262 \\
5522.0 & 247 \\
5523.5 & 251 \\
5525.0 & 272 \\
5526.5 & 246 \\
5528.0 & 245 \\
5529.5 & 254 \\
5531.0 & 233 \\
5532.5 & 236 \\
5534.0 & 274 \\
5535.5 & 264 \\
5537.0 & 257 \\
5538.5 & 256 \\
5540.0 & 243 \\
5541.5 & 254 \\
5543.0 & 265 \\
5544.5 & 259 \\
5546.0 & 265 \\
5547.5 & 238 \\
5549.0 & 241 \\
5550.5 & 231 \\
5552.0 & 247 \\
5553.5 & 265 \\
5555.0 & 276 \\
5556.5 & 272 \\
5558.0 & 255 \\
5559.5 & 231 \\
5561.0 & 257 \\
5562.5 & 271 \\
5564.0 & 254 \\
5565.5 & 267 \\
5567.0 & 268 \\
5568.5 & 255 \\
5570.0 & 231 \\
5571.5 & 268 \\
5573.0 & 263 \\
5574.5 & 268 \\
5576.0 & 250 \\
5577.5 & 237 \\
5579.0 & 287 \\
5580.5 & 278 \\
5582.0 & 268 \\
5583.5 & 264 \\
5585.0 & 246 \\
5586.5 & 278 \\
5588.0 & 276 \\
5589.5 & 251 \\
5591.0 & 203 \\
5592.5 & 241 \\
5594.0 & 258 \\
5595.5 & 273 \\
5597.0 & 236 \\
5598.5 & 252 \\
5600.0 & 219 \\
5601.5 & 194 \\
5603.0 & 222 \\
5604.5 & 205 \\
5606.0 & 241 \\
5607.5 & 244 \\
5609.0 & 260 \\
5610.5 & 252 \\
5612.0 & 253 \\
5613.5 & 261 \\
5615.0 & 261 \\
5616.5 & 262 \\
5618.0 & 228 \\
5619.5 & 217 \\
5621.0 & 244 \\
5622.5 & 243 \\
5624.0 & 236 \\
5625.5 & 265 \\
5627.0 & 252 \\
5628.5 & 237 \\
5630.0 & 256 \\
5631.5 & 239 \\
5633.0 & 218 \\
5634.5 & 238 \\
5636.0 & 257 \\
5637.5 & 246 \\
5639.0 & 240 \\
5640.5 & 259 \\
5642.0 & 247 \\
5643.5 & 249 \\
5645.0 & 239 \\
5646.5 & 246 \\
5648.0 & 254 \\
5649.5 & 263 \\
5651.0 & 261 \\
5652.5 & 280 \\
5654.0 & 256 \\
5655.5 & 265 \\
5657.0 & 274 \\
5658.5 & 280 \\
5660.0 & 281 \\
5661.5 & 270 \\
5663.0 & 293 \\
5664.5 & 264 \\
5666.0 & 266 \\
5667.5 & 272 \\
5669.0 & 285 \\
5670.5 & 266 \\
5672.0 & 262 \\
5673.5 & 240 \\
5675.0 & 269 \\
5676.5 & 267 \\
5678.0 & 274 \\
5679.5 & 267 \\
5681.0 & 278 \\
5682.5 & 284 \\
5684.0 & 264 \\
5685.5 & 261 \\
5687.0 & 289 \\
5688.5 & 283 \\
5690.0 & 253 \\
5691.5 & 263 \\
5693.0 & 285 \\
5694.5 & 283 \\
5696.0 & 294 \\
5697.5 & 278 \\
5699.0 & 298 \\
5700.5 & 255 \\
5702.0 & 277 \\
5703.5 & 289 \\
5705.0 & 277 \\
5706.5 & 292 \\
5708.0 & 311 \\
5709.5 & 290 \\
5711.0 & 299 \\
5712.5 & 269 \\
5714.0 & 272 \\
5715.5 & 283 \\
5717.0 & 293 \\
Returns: 1.1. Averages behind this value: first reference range 246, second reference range 263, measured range 251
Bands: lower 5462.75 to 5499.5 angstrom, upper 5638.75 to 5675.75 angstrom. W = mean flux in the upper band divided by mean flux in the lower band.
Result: 1.09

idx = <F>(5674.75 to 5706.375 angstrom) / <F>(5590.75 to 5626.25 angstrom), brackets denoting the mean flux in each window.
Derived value 1.1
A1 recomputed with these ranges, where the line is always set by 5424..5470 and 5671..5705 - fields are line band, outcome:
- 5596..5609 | 1.70 angstrom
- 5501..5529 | 2.14 angstrom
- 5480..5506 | 0.77 angstrom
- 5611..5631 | 1.40 angstrom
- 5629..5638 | 0.85 angstrom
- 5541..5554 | 0.32 angstrom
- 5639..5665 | 0.63 angstrom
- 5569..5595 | 0.45 angstrom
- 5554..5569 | -0.08 angstrom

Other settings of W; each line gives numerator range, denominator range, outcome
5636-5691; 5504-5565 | 1.08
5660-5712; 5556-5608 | 1.10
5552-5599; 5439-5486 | 1.08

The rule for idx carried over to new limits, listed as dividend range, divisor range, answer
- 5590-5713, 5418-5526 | 1.06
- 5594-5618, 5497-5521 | 1.05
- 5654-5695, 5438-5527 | 1.13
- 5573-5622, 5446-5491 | 1.07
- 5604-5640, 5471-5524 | 1.02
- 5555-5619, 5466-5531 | 1.05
